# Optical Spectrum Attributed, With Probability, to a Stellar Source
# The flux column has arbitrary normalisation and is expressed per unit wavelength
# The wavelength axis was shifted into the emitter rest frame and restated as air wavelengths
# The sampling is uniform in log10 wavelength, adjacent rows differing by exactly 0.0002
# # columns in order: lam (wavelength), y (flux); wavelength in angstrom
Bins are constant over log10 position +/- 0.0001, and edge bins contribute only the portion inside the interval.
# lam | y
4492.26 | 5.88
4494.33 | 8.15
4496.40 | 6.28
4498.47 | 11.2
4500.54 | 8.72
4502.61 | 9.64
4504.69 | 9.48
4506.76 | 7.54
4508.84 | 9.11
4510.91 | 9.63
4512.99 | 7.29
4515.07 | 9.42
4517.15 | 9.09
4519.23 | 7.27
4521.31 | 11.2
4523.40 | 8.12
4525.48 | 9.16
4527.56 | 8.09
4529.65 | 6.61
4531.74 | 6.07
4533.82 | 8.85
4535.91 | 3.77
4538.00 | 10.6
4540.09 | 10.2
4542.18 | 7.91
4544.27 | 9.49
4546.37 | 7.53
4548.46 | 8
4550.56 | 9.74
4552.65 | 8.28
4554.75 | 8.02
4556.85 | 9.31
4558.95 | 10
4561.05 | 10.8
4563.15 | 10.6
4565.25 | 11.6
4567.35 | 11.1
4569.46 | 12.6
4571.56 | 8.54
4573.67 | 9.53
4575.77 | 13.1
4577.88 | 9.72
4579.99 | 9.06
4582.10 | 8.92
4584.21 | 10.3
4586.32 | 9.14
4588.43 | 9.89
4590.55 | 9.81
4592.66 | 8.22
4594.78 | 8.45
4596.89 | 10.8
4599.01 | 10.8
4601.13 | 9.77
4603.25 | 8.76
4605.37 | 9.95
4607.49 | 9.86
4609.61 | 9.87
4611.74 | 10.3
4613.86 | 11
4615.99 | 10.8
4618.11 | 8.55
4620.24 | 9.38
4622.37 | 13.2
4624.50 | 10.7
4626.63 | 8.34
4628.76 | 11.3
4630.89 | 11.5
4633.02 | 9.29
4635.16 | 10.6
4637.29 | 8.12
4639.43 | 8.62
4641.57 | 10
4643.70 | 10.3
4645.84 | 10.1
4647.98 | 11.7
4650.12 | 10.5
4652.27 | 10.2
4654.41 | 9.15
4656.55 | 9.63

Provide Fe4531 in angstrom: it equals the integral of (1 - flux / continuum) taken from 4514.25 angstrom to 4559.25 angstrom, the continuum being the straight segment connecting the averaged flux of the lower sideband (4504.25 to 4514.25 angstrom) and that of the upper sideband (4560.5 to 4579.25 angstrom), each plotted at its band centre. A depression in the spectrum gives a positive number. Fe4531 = 5.2 angstrom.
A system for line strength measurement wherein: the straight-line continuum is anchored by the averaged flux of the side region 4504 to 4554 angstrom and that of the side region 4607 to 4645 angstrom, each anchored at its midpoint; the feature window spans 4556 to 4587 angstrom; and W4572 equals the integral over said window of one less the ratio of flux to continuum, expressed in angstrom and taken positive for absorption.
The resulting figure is -3.9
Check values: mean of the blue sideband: 8.43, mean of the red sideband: 10.1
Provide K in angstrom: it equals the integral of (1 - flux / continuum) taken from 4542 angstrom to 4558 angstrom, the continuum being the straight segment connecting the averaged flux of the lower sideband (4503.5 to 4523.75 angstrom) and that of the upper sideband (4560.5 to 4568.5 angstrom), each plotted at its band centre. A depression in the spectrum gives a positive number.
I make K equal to 2.8 angstrom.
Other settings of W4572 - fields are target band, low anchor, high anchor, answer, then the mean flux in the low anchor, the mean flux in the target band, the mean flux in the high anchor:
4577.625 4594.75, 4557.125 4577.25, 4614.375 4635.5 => 2.16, 10.8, 9.31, 10.4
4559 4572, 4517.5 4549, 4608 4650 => -2.98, 8.21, 10.9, 10.2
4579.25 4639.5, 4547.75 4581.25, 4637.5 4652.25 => 1.12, 10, 9.86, 10.1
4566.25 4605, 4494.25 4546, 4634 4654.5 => -2.72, 8.51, 9.92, 9.96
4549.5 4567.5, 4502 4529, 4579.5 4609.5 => -1.28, 8.8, 9.88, 9.57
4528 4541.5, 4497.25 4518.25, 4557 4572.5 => 2.94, 9.08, 7.71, 10.7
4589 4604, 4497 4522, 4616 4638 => 0.51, 9.06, 9.54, 10.2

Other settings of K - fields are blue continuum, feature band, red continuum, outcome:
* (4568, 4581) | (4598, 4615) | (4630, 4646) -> 0.1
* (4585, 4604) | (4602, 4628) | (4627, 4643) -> -1.0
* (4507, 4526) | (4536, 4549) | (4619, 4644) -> 0.7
